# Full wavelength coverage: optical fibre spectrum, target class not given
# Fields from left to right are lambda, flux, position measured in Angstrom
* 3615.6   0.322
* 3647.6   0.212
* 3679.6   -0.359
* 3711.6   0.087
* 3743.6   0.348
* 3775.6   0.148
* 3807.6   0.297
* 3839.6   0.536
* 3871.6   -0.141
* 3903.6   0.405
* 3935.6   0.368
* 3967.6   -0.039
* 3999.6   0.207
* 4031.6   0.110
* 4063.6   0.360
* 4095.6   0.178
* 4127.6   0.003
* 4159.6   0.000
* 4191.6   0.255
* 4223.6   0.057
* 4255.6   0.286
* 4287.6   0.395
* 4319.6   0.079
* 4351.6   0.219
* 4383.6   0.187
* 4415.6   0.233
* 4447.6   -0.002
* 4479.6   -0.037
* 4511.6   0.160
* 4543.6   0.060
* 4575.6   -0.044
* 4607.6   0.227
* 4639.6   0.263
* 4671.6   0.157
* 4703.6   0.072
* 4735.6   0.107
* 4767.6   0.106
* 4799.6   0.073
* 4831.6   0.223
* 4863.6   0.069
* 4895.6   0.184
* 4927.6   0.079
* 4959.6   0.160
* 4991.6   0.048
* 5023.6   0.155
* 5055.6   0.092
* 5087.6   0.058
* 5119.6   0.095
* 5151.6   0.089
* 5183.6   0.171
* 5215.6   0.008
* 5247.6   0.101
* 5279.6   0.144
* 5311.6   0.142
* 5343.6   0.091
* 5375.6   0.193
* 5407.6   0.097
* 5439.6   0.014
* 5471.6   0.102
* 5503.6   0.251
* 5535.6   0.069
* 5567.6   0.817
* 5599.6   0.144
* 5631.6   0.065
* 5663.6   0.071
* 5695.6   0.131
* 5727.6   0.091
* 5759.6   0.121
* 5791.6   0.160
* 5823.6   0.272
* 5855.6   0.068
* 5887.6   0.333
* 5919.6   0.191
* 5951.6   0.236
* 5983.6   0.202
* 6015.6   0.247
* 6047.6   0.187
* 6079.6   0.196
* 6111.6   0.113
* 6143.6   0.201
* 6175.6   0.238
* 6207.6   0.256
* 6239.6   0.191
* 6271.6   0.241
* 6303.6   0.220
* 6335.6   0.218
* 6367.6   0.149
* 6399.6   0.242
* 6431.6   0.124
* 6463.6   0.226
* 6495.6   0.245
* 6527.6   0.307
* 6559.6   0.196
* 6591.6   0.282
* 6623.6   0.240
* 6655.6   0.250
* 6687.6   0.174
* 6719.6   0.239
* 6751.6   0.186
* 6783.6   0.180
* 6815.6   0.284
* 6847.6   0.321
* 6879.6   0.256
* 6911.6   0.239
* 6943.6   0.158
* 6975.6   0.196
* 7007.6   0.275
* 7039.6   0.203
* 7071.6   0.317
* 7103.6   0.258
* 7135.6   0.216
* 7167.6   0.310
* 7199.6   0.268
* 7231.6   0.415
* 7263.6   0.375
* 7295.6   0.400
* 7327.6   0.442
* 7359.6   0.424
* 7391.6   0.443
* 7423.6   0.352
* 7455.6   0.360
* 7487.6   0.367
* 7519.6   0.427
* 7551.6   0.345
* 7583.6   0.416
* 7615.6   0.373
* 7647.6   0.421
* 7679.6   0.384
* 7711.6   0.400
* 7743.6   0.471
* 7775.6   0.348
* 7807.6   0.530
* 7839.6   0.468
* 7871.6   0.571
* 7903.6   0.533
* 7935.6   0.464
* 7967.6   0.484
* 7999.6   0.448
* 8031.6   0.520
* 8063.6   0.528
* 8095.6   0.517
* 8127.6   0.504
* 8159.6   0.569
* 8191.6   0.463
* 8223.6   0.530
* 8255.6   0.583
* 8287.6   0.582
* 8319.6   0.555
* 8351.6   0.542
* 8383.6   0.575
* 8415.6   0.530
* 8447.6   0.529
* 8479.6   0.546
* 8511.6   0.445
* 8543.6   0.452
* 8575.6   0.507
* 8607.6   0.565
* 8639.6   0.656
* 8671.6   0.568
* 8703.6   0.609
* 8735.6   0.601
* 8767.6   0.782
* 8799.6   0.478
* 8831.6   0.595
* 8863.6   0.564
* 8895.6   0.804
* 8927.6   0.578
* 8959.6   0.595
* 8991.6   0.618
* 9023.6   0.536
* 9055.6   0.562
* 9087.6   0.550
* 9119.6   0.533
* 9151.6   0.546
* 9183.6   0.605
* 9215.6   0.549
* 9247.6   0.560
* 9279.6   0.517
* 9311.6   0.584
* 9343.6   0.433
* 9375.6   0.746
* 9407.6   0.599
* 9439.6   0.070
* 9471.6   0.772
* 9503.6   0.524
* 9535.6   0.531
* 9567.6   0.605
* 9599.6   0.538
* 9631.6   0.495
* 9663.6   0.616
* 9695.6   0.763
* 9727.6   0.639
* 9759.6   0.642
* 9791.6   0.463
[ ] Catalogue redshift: 0.81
